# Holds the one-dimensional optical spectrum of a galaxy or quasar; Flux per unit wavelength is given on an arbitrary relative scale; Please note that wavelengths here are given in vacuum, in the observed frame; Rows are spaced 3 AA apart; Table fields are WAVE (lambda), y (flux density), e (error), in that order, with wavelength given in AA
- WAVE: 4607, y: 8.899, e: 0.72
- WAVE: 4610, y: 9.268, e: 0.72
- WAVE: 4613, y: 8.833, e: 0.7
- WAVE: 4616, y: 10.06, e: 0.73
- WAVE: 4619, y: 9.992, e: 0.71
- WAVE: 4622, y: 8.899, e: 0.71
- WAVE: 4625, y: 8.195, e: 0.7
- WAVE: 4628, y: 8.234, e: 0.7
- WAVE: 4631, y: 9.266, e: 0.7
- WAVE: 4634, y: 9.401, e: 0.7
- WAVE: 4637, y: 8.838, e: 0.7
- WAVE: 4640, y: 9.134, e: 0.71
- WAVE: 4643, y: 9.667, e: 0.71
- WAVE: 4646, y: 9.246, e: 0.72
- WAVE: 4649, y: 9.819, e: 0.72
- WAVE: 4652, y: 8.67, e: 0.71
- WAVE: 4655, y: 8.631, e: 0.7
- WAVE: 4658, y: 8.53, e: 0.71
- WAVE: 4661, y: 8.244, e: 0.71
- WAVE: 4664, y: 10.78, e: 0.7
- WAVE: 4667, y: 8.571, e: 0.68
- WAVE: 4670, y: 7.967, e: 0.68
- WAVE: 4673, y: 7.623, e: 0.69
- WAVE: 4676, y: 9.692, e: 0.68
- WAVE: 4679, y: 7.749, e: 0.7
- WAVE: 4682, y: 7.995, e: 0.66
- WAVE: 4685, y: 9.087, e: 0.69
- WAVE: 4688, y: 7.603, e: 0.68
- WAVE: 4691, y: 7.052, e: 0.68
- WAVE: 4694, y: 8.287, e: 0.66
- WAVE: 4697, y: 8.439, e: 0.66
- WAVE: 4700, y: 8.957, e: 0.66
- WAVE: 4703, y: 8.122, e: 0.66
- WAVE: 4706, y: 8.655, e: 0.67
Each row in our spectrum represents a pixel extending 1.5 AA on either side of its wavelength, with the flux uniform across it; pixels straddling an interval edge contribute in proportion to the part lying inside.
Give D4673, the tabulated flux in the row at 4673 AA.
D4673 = 7.623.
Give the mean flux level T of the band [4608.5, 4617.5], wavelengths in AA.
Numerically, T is 9.39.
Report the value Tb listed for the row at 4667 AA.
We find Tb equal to 8.571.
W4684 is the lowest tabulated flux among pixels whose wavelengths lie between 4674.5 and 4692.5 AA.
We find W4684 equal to 7.052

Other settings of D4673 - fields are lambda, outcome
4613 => 8.833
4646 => 9.246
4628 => 8.234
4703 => 8.122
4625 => 8.195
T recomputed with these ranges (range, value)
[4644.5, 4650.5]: 9.53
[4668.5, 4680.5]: 8.26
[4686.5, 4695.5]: 7.65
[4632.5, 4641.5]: 9.12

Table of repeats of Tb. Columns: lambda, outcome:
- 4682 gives 7.995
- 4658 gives 8.53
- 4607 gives 8.899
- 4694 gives 8.287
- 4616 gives 10.06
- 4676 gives 9.692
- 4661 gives 8.244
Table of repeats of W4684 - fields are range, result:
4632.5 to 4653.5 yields 8.67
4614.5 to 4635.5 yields 8.195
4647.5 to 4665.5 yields 8.244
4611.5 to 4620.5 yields 8.833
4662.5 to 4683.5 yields 7.623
